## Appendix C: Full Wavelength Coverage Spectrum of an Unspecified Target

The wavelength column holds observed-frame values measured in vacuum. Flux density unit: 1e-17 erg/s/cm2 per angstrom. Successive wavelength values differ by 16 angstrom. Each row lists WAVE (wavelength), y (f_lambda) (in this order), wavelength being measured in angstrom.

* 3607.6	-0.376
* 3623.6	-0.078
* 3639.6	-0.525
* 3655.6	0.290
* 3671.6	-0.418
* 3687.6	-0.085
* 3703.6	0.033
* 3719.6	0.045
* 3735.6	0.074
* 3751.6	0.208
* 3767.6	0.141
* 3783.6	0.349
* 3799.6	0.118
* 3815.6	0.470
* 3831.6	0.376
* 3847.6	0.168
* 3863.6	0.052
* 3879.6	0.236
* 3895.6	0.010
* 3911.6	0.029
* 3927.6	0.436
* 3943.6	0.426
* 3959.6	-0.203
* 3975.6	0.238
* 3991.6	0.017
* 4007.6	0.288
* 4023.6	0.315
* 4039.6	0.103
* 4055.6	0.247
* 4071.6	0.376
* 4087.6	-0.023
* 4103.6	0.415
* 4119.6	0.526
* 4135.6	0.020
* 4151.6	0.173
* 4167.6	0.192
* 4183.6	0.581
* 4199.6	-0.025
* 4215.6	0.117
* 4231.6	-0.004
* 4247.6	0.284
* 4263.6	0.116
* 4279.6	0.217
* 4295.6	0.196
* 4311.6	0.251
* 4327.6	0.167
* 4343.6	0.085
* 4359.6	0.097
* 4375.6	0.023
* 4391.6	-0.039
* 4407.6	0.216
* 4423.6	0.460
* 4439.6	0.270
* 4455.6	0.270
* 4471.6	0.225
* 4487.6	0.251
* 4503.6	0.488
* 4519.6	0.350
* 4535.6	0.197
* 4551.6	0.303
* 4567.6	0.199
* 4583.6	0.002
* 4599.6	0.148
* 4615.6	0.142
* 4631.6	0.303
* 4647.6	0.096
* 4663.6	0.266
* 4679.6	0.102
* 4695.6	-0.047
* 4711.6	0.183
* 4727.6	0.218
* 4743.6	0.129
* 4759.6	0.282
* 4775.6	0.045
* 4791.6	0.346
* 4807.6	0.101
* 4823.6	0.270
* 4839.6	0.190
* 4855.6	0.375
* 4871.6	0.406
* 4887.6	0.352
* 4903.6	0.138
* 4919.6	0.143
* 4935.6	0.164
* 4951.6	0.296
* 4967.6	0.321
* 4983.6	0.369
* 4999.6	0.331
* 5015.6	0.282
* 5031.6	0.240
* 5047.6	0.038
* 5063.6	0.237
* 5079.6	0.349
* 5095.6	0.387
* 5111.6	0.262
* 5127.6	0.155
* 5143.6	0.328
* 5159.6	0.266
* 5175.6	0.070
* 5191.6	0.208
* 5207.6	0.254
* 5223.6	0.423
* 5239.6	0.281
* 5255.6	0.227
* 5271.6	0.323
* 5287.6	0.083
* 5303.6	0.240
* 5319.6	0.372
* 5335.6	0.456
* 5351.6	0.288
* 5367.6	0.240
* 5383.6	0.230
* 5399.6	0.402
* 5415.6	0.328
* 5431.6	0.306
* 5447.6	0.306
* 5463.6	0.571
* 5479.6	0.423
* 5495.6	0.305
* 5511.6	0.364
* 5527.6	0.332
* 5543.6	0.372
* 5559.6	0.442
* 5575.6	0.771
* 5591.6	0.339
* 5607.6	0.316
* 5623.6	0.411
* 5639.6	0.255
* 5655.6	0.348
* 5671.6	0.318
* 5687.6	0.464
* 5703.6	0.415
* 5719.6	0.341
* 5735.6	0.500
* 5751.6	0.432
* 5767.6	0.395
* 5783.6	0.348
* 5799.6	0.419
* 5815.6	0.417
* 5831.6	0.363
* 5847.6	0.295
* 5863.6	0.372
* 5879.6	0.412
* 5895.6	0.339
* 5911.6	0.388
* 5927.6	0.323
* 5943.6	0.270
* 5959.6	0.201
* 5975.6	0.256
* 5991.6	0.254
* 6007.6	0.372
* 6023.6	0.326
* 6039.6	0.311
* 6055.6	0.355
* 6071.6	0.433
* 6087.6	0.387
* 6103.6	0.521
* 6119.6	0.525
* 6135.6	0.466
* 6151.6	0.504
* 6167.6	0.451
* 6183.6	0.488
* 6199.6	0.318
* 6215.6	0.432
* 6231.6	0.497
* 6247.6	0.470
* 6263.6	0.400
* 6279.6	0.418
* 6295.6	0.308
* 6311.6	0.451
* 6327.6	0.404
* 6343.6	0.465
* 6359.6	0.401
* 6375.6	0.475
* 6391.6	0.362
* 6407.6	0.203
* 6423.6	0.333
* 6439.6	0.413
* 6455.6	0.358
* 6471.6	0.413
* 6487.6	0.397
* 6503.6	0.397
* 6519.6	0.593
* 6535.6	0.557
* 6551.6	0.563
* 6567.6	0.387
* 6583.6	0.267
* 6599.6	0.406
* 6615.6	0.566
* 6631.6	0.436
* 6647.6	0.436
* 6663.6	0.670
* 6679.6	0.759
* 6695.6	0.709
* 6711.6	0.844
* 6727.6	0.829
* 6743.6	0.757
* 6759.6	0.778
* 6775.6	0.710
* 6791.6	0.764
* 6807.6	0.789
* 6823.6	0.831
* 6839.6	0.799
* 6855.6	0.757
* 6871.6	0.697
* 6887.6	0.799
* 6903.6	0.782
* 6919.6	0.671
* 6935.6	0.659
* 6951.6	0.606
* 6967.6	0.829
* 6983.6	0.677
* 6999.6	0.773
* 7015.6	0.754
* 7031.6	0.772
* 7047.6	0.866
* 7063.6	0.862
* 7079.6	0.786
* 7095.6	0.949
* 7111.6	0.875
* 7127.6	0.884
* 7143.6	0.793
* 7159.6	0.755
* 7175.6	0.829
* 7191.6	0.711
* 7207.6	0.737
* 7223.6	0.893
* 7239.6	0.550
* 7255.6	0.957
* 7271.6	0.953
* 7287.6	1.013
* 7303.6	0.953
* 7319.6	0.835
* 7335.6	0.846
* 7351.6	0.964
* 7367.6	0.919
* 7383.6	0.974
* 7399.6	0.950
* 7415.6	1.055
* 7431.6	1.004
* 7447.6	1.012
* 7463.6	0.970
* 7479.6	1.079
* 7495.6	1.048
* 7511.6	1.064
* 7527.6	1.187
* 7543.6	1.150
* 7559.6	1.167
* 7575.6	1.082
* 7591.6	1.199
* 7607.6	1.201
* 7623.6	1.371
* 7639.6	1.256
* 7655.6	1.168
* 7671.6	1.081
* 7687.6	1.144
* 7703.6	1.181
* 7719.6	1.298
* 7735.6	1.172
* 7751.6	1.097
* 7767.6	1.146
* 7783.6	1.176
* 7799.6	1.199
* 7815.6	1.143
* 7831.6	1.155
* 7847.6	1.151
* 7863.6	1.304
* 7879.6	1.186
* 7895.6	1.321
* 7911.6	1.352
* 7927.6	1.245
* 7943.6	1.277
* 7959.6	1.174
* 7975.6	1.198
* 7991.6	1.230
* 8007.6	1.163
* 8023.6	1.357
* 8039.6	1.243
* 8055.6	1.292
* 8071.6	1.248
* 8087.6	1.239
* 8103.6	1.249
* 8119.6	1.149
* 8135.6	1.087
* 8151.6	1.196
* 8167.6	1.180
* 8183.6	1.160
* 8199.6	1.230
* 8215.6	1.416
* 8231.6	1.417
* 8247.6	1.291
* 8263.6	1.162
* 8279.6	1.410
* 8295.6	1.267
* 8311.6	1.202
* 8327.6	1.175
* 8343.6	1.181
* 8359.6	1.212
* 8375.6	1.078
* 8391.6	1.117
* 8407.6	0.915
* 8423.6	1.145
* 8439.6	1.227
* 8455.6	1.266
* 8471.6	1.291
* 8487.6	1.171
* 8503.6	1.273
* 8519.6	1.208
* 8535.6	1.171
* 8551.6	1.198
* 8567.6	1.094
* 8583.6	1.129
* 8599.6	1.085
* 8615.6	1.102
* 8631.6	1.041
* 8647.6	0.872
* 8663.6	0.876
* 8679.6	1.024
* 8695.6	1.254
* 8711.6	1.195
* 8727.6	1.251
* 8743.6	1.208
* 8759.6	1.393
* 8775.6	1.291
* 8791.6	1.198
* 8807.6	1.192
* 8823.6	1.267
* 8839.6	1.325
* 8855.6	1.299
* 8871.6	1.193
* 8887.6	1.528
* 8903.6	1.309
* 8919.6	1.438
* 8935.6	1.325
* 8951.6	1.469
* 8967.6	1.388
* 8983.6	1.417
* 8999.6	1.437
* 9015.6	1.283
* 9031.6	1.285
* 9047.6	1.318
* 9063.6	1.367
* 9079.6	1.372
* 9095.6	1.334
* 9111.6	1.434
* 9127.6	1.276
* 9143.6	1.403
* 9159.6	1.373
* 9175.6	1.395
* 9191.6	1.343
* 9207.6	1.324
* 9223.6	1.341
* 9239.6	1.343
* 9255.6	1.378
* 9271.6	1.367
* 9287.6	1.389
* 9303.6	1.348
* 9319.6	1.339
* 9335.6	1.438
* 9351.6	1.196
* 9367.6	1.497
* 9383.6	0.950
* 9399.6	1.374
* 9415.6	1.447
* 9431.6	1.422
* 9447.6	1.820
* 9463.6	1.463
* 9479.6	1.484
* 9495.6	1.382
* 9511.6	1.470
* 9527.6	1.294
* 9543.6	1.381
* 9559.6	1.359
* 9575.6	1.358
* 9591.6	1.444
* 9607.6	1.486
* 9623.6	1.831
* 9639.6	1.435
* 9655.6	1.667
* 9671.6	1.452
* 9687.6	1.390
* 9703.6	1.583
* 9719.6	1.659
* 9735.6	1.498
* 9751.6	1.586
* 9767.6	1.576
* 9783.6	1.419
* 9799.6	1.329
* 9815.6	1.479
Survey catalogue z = 0.67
